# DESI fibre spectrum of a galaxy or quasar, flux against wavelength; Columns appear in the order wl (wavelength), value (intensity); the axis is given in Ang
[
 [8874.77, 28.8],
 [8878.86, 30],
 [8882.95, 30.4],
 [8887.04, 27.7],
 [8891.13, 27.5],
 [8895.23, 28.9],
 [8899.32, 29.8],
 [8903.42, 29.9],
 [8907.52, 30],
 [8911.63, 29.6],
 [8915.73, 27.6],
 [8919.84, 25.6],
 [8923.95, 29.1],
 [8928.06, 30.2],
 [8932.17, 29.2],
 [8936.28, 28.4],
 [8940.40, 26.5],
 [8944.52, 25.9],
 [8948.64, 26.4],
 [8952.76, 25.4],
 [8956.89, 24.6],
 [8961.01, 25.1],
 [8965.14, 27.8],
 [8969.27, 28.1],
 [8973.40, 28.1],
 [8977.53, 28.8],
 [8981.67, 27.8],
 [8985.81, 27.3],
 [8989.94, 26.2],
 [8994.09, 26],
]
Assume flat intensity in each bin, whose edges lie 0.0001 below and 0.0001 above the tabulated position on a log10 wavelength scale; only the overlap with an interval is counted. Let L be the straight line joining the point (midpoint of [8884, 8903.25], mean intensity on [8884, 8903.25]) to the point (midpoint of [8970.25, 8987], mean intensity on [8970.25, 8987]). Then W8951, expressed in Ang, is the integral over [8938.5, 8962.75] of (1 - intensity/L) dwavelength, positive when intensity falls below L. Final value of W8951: 2.24 Ang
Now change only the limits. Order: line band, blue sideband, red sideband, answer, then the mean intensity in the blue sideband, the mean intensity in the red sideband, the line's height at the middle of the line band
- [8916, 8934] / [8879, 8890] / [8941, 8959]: -1.0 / 29.1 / 25.6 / 27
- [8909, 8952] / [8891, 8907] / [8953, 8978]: 0.5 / 29.3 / 26.9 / 28.1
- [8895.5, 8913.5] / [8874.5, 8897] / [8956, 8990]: -0.8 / 28.9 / 27.2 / 28.5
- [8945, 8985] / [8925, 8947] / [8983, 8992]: 0.7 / 28.1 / 26.9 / 27.4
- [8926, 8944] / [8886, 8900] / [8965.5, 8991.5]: -0.2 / 28.4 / 27.8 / 28.1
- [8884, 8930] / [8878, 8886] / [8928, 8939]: 1.1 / 29.9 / 28.9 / 29.4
